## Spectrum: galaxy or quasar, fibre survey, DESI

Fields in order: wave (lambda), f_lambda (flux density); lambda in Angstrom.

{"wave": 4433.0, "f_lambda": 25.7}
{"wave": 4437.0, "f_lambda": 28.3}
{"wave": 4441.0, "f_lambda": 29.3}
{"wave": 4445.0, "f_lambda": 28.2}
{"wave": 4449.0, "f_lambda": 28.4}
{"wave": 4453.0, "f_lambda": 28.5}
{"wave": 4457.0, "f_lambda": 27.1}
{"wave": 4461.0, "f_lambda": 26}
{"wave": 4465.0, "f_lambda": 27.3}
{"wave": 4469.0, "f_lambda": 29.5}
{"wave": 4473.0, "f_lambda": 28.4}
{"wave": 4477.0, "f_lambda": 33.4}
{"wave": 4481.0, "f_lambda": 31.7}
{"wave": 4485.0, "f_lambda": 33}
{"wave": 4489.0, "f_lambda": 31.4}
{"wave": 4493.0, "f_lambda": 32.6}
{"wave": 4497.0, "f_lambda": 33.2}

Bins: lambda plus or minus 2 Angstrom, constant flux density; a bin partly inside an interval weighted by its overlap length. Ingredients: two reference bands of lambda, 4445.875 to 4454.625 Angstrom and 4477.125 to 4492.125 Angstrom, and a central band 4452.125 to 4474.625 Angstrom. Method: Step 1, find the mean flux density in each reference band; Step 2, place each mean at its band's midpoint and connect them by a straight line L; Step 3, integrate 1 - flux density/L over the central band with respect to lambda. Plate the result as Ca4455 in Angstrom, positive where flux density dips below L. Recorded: 1.6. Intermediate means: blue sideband 28.4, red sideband 32.2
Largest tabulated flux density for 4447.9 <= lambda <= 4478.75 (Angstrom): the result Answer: 33.4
